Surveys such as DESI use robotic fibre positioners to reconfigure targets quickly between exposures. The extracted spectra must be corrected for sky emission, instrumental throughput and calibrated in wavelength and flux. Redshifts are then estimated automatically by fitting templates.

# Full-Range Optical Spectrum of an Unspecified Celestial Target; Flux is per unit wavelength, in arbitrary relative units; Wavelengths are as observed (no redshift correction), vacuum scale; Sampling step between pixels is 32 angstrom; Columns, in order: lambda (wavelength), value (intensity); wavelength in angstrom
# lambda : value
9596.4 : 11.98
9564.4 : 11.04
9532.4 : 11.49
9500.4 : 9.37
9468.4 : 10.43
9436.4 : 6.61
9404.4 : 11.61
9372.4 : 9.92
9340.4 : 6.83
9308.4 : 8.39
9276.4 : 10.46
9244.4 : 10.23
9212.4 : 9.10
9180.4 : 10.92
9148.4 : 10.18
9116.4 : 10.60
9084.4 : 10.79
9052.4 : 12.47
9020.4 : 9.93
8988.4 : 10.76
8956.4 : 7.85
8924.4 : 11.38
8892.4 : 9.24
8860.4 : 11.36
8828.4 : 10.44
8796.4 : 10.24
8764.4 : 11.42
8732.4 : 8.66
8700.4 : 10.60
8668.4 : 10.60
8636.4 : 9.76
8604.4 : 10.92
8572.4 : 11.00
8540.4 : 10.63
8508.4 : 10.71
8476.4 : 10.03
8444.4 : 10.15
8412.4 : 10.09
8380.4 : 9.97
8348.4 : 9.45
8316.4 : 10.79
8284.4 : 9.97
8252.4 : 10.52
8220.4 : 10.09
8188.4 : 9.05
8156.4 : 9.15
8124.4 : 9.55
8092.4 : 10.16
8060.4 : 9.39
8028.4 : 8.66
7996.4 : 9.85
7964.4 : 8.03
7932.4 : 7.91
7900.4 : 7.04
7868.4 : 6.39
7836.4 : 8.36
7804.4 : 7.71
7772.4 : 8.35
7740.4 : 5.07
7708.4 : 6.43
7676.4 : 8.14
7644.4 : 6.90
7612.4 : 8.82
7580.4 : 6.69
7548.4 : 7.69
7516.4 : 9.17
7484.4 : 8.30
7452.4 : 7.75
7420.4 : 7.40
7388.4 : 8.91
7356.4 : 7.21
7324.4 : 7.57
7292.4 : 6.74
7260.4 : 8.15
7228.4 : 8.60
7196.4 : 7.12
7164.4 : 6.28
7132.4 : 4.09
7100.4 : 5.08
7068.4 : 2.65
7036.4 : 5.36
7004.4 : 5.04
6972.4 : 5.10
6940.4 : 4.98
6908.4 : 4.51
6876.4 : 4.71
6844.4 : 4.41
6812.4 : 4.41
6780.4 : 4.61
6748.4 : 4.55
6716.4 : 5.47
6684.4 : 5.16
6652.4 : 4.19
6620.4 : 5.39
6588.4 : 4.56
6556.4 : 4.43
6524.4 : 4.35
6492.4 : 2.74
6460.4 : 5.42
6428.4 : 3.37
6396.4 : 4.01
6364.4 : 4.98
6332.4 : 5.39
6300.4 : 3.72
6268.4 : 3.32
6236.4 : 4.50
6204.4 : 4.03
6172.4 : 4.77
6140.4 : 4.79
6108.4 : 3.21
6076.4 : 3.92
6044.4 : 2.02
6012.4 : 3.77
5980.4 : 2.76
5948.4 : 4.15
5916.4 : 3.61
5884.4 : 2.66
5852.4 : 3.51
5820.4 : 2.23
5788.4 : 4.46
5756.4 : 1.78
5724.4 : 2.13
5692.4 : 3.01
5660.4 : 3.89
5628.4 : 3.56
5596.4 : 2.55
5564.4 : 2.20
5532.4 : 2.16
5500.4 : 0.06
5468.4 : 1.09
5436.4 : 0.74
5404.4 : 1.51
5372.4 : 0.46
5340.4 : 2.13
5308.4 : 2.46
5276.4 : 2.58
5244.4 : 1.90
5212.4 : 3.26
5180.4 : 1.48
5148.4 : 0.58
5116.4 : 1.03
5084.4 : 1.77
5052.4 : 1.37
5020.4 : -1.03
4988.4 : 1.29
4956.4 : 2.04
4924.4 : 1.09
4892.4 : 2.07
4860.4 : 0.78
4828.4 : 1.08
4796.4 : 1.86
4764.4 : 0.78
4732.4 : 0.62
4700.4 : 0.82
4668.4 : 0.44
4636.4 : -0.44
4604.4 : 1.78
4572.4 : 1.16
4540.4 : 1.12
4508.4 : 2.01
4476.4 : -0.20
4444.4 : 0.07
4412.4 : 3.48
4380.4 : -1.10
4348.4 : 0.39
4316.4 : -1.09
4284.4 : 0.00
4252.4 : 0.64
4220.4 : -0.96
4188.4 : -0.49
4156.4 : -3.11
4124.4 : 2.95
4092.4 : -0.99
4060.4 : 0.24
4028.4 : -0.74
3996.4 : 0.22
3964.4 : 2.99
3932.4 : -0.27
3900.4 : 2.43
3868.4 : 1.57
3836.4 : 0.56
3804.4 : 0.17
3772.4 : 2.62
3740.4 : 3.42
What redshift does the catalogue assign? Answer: 0.80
